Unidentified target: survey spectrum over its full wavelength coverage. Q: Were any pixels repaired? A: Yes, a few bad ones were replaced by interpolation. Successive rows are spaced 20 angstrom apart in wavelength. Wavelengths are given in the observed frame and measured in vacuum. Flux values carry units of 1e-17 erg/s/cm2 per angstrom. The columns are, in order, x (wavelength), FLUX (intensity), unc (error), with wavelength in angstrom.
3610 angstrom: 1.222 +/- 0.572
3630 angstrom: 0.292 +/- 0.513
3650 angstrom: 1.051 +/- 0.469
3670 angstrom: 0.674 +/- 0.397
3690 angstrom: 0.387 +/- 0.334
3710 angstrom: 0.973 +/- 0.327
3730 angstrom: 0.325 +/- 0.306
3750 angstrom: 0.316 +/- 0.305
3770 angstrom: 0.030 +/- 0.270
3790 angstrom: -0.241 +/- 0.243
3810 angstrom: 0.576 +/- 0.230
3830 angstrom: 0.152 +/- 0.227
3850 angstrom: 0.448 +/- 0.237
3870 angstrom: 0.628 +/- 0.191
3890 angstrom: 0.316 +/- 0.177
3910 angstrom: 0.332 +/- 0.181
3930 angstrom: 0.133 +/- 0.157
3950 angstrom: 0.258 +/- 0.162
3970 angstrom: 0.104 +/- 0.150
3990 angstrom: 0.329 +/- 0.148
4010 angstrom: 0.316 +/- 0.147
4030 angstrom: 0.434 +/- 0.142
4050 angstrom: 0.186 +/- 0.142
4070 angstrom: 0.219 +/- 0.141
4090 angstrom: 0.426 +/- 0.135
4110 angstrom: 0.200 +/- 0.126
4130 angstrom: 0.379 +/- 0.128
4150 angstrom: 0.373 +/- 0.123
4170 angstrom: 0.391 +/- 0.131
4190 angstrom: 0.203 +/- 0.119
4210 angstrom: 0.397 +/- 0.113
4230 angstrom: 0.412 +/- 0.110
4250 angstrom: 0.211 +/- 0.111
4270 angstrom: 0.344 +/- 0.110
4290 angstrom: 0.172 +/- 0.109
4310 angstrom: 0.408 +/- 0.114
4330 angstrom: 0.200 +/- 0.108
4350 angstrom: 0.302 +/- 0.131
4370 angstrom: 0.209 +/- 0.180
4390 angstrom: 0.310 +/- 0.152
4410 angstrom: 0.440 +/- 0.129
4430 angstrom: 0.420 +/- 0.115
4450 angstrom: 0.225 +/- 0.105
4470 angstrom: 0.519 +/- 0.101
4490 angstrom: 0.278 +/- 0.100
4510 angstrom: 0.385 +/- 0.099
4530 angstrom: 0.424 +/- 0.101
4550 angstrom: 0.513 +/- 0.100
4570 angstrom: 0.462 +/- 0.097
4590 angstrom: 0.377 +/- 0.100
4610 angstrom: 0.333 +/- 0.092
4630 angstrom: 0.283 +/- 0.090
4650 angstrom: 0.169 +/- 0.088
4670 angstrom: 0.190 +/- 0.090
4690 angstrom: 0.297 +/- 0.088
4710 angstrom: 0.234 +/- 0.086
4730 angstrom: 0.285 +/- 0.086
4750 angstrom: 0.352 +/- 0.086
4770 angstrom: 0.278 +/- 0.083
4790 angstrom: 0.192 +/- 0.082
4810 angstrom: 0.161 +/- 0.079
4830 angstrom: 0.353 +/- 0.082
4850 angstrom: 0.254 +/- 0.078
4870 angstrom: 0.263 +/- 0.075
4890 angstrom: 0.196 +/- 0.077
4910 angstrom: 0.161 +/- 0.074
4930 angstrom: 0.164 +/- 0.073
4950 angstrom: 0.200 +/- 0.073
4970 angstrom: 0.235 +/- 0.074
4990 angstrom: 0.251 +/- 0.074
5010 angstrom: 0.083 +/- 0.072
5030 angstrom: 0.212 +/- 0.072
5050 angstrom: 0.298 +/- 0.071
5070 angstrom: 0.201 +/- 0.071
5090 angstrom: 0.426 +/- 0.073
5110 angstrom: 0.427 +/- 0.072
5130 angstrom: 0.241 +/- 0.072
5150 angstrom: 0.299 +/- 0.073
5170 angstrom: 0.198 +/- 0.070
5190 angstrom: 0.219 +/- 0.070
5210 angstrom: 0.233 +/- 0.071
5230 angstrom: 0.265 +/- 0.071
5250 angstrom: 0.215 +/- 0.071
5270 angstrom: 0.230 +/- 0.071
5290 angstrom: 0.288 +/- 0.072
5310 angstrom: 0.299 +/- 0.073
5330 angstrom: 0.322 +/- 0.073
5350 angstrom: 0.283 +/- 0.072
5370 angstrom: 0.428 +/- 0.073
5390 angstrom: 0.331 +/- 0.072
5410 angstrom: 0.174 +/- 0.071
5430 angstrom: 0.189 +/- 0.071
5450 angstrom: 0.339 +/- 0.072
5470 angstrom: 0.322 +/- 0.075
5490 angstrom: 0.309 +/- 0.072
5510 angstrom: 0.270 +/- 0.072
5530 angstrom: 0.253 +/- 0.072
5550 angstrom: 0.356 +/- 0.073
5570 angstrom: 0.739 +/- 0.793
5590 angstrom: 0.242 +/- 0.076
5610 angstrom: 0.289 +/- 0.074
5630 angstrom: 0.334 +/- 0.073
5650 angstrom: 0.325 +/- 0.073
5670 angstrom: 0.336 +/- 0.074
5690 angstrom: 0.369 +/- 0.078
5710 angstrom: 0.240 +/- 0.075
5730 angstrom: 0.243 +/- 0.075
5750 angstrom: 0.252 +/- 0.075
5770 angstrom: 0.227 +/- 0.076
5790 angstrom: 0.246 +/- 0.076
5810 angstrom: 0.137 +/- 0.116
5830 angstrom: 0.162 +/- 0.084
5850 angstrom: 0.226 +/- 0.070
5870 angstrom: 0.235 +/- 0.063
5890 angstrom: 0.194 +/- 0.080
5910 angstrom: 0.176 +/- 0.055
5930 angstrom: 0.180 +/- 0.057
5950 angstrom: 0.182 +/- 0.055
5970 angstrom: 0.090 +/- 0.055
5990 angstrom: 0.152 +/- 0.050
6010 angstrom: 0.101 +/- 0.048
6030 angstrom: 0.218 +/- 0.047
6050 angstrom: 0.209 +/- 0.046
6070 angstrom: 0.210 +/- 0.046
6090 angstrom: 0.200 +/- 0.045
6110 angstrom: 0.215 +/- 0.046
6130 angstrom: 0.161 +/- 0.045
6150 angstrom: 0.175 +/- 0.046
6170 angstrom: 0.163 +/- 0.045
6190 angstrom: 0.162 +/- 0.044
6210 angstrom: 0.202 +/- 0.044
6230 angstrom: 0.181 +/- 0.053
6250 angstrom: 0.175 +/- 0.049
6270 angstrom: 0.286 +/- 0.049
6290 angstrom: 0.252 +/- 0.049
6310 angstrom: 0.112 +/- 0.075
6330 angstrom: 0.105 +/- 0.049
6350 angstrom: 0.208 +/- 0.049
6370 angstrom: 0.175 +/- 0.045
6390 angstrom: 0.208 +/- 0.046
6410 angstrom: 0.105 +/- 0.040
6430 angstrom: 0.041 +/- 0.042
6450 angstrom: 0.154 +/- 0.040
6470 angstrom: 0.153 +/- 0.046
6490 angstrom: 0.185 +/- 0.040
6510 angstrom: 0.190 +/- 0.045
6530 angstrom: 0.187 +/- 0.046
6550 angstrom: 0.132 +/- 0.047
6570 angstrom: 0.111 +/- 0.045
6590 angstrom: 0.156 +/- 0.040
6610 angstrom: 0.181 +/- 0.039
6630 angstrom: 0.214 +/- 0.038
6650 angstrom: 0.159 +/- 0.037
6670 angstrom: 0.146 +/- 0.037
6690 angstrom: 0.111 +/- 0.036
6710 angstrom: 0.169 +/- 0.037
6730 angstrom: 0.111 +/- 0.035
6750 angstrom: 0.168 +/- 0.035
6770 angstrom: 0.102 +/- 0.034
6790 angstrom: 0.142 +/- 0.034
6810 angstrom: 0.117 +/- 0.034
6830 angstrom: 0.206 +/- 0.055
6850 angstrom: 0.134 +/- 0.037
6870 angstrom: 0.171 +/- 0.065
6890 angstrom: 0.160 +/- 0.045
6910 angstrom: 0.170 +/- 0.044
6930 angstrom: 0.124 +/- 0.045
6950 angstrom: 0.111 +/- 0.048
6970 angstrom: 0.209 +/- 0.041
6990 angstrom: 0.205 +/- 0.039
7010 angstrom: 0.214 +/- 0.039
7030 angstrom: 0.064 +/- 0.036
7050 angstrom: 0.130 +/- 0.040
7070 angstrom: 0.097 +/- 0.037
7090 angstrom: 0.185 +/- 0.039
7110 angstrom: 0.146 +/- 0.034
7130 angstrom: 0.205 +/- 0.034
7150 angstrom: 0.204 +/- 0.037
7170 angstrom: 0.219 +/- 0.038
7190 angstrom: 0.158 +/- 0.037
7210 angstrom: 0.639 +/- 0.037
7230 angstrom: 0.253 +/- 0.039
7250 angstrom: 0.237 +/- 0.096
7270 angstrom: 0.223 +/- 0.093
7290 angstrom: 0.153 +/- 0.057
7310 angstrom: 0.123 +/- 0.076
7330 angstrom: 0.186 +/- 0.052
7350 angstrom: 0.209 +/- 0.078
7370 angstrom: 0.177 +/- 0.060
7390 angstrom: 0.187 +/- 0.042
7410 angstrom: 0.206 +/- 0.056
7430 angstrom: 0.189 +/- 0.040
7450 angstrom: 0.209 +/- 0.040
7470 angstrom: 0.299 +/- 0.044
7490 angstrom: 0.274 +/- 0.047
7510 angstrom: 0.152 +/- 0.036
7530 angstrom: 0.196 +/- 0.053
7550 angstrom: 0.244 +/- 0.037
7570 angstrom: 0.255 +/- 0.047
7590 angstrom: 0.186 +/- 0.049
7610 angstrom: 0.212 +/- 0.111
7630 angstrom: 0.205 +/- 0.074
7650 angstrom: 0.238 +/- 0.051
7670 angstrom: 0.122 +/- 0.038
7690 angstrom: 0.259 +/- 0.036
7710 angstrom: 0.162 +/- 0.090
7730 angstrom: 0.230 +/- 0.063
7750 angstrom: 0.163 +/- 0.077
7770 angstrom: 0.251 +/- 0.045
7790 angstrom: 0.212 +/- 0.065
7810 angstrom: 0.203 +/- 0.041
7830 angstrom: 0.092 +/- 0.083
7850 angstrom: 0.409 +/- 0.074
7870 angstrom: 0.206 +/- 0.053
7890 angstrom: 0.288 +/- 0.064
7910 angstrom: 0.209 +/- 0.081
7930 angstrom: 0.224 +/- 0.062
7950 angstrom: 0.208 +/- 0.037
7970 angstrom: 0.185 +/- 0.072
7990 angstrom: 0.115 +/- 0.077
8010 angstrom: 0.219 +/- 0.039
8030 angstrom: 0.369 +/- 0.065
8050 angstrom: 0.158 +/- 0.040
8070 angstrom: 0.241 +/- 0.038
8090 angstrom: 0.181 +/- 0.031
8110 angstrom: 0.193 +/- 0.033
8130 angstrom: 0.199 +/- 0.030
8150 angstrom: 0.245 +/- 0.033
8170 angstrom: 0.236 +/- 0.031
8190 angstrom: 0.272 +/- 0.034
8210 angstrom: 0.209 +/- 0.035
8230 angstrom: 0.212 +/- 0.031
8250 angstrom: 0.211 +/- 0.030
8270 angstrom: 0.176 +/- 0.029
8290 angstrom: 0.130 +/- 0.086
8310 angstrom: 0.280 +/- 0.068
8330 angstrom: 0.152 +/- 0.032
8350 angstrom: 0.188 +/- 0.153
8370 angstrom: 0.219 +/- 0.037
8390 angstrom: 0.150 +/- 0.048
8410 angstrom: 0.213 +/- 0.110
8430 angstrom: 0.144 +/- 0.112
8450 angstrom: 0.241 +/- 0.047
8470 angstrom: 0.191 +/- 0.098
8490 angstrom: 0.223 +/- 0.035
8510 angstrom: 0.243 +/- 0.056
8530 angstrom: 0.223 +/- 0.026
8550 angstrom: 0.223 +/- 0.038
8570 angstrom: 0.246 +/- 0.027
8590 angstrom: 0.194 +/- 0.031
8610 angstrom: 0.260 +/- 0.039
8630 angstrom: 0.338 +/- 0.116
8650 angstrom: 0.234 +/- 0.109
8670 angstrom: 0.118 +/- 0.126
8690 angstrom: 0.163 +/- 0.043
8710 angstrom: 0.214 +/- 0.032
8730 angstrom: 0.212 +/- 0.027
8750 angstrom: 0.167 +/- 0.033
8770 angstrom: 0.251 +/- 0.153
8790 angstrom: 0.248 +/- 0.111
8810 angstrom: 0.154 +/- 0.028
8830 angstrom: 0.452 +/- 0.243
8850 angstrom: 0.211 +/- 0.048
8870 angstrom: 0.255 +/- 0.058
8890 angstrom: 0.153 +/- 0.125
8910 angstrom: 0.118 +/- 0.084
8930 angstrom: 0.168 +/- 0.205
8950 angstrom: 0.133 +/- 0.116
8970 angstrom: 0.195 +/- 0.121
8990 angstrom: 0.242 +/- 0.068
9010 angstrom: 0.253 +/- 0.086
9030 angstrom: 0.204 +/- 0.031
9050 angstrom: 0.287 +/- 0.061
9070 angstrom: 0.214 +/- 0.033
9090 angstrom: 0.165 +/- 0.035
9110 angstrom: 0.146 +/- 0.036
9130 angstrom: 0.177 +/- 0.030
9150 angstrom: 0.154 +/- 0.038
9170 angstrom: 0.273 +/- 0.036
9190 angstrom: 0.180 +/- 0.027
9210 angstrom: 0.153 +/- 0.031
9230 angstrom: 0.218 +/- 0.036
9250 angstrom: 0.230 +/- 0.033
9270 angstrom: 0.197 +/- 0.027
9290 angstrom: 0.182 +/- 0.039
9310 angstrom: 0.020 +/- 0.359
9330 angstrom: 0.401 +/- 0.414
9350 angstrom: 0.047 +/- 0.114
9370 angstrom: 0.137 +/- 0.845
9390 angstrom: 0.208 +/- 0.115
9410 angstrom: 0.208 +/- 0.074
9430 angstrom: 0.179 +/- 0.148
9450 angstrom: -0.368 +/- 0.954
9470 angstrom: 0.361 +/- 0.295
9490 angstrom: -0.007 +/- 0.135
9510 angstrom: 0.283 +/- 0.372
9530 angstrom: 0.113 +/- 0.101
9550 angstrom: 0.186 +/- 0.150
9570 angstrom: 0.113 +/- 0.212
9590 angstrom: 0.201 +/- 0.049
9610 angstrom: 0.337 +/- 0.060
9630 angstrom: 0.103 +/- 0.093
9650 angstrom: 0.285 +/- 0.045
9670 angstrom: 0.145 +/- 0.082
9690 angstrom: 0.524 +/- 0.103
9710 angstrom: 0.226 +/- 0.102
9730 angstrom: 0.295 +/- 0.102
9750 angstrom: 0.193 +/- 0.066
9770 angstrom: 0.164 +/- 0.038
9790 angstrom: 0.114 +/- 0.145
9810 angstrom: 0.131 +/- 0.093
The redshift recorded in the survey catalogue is 0.935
